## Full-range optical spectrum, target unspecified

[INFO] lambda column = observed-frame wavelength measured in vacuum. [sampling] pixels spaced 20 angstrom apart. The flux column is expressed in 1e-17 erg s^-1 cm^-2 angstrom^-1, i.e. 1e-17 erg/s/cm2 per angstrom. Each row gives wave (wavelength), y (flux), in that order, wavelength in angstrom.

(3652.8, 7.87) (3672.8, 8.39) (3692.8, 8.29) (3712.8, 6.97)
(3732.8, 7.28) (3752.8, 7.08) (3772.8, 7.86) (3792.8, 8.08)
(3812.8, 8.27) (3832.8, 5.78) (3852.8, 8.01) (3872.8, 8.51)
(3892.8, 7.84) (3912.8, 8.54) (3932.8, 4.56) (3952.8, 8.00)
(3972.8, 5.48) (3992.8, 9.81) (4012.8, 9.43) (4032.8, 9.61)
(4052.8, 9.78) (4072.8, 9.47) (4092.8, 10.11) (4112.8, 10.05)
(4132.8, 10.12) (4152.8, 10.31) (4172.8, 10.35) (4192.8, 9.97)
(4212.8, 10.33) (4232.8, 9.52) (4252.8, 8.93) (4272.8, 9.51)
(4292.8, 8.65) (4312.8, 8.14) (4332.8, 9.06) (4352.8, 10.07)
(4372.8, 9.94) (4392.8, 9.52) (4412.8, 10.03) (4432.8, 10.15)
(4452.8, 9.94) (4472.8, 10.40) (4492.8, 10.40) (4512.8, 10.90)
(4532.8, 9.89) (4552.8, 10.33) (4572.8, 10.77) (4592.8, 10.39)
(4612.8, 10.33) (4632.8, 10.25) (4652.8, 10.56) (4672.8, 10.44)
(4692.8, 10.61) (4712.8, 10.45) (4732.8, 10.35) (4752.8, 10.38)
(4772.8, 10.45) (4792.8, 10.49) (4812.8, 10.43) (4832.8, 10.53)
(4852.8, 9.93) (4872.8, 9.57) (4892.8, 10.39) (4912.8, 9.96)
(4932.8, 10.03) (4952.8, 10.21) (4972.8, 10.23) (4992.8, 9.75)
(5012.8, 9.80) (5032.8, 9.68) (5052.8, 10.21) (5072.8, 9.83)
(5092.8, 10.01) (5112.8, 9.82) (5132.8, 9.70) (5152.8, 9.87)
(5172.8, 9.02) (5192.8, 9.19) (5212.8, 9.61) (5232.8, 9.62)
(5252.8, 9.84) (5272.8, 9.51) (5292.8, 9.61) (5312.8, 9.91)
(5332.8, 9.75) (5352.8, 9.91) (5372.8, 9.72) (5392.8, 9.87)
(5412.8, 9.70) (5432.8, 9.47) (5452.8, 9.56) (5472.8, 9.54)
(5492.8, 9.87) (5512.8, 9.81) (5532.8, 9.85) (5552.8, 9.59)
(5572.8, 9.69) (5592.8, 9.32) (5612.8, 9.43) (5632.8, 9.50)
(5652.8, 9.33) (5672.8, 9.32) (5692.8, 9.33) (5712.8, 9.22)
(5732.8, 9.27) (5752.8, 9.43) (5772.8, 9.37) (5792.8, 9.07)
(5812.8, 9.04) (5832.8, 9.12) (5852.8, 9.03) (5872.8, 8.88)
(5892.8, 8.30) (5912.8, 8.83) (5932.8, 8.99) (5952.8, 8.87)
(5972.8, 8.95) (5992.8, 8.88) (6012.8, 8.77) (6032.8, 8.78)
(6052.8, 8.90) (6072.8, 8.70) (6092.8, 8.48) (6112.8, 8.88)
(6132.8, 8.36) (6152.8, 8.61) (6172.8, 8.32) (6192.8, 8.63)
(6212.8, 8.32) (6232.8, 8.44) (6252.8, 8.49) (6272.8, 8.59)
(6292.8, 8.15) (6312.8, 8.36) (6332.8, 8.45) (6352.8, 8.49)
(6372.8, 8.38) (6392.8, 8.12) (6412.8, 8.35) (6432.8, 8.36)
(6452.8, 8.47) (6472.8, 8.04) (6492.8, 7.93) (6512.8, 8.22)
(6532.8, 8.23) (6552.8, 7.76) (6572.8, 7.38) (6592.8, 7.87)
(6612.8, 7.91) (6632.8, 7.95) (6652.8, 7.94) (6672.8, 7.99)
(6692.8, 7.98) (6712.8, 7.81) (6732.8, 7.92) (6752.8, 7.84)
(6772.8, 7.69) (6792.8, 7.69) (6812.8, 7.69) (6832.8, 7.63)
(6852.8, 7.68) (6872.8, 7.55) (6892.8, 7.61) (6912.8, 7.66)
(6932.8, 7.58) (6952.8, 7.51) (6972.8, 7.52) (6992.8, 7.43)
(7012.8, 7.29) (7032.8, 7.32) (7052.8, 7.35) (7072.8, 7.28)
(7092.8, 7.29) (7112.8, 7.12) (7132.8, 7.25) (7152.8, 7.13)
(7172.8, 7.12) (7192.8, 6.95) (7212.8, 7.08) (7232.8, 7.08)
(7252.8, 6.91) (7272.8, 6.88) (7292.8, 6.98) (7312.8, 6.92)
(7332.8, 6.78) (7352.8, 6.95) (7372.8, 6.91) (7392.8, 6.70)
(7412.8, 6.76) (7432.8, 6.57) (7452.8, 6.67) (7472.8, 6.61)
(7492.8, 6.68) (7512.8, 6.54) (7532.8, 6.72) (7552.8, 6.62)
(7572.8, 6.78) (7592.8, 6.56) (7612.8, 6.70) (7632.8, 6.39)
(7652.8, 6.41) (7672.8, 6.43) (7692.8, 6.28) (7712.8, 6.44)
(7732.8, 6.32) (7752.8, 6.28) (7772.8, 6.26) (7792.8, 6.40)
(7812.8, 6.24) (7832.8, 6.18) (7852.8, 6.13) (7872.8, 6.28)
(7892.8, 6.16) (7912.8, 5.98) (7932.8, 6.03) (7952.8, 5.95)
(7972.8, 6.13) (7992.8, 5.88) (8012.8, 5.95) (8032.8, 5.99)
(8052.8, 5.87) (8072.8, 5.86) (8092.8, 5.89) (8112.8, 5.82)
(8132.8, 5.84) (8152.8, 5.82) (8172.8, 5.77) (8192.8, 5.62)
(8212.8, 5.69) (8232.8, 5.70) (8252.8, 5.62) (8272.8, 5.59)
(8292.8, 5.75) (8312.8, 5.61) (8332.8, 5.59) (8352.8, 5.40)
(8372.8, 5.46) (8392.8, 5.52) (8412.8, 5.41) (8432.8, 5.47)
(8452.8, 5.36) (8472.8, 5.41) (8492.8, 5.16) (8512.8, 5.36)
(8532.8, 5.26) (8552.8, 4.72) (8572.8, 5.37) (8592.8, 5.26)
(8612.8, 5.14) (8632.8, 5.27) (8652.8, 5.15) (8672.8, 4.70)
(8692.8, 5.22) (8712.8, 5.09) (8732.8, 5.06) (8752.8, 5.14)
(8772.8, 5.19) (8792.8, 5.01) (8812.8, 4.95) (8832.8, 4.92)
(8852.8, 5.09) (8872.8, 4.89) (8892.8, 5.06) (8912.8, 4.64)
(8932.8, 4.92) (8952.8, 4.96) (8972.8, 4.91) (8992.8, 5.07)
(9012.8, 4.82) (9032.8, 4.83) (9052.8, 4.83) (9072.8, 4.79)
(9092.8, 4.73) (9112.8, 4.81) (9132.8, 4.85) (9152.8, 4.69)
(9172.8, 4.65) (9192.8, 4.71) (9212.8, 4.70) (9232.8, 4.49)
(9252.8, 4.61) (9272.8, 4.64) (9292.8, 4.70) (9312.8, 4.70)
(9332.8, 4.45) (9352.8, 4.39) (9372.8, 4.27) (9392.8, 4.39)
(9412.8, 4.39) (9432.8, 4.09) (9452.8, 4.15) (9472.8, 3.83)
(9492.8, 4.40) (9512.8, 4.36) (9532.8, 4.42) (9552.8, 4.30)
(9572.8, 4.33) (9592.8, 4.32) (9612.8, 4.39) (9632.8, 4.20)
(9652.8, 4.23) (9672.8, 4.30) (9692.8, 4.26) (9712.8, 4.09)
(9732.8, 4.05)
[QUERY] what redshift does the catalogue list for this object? 0.00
